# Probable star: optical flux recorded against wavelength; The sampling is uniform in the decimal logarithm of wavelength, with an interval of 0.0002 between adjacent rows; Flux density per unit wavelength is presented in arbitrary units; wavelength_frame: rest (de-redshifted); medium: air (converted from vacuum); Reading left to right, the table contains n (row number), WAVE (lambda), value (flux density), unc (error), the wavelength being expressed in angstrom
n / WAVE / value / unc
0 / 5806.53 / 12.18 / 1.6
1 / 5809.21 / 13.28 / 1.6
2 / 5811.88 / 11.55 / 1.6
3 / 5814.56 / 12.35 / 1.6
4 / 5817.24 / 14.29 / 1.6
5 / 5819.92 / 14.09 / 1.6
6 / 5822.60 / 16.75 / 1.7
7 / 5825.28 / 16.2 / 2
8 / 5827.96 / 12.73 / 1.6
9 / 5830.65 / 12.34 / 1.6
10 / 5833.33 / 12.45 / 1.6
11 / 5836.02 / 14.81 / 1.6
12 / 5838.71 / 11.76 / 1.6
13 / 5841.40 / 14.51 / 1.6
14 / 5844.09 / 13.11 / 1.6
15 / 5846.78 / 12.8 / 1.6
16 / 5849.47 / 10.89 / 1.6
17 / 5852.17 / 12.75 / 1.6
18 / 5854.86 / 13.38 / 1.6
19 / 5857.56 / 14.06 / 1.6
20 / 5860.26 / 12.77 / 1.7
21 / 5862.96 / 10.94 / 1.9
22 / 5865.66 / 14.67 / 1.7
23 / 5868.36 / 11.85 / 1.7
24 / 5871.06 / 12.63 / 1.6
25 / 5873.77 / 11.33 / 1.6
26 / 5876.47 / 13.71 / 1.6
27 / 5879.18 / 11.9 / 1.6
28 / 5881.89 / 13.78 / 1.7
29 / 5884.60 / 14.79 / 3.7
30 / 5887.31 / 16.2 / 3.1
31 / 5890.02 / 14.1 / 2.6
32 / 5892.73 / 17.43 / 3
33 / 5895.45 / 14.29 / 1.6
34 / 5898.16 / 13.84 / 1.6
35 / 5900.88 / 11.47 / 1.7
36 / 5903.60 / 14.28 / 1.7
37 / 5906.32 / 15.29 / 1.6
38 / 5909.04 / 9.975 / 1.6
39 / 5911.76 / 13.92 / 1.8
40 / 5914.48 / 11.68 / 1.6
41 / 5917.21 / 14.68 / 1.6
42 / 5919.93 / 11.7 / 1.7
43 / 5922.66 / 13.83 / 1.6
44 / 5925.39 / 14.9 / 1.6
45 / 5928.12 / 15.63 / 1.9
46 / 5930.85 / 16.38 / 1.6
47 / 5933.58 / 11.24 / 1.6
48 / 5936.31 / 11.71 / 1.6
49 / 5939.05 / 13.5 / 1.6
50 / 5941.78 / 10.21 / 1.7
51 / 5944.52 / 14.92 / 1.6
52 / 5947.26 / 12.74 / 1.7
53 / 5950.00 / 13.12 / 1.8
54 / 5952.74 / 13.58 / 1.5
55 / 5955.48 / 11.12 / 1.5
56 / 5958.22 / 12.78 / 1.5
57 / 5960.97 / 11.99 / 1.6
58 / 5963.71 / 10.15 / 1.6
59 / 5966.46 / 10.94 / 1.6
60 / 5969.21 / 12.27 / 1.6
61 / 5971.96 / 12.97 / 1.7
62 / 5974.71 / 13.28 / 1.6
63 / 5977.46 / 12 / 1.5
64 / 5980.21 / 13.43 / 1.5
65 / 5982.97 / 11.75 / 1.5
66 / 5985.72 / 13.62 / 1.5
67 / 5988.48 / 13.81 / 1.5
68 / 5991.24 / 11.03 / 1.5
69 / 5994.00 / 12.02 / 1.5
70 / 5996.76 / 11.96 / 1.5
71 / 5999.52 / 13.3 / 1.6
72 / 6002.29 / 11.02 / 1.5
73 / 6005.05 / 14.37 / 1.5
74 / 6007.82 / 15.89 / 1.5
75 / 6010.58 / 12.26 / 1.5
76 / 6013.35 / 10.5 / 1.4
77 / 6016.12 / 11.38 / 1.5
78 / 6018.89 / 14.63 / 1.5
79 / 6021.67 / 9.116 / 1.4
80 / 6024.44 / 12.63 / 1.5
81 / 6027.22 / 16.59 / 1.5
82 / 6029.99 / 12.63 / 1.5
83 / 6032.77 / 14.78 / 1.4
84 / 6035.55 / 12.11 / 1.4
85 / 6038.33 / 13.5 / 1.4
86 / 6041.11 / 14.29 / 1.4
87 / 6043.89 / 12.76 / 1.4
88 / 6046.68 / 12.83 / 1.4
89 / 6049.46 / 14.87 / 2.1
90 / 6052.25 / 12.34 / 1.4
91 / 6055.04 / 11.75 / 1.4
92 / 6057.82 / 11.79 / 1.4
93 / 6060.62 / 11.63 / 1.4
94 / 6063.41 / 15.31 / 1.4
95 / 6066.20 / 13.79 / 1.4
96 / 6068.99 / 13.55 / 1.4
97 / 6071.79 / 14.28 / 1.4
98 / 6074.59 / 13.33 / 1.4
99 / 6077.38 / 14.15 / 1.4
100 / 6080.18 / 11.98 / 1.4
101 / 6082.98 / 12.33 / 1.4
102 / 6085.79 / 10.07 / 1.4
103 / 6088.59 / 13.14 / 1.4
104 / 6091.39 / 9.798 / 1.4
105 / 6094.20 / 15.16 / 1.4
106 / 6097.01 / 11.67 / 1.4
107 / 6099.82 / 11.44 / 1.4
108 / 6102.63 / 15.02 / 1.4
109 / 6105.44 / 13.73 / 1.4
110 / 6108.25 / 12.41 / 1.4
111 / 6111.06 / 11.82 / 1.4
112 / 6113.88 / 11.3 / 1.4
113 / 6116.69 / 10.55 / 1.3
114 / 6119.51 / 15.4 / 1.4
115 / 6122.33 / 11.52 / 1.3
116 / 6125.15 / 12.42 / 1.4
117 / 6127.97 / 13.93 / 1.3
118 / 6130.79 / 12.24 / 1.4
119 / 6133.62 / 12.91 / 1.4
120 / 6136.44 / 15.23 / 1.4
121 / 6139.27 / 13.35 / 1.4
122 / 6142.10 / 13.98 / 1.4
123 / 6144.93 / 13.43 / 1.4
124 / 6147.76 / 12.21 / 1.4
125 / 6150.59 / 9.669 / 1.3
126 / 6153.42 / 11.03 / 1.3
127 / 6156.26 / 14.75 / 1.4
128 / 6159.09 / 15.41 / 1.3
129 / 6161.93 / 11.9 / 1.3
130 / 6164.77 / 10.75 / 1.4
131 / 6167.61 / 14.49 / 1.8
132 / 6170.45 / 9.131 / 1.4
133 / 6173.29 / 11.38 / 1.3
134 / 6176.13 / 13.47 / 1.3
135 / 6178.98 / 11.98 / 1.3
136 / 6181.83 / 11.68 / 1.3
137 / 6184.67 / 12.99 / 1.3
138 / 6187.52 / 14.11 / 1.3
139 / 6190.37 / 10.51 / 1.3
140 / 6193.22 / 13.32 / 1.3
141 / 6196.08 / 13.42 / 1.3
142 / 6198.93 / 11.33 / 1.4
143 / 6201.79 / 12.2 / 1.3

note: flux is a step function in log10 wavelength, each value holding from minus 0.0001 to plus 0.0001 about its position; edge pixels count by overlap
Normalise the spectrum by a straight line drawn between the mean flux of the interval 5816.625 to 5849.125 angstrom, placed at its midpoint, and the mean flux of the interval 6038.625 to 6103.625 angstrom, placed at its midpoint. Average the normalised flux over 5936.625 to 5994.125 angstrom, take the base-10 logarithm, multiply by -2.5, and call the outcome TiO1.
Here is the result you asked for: 0.07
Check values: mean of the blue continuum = 13.7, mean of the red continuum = 12.9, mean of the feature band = 12.4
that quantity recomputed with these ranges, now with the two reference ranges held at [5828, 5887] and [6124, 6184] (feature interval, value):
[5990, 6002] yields 0.07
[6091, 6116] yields 0.01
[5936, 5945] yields 0.04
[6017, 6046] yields -0.04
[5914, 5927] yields -0.05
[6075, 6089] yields 0.03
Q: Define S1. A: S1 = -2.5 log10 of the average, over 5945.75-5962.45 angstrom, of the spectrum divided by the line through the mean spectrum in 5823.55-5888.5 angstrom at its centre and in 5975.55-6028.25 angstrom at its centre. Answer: 0.02 mag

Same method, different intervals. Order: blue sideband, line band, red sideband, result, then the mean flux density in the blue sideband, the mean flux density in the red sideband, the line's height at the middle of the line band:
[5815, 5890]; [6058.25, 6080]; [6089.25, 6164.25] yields -0.05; 13.4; 12.8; 12.9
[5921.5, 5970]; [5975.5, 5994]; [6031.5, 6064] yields 0.03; 12.8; 13.1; 12.9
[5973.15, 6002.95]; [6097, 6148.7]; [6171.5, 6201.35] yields -0.04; 12.5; 12.4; 12.4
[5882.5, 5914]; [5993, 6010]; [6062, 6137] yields 0.03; 14.1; 12.9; 13.5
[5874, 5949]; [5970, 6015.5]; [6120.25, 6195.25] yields 0.05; 13.6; 12.6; 13.3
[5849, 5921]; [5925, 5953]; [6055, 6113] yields -0.02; 13.3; 12.8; 13.2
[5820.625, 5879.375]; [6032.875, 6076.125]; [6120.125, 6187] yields -0.04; 13.1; 12.7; 12.8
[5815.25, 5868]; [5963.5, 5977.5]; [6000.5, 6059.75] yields 0.09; 13.4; 12.9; 13.1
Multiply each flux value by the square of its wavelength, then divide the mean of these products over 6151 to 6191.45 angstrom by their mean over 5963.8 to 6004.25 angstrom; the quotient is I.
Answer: 1.1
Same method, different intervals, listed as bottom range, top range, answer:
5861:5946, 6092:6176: 1.02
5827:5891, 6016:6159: 1.06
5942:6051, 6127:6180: 1.05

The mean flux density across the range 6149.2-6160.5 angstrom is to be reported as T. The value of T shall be 12.7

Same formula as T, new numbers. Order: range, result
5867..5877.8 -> 12.4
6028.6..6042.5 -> 13.5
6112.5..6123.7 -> 12.2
